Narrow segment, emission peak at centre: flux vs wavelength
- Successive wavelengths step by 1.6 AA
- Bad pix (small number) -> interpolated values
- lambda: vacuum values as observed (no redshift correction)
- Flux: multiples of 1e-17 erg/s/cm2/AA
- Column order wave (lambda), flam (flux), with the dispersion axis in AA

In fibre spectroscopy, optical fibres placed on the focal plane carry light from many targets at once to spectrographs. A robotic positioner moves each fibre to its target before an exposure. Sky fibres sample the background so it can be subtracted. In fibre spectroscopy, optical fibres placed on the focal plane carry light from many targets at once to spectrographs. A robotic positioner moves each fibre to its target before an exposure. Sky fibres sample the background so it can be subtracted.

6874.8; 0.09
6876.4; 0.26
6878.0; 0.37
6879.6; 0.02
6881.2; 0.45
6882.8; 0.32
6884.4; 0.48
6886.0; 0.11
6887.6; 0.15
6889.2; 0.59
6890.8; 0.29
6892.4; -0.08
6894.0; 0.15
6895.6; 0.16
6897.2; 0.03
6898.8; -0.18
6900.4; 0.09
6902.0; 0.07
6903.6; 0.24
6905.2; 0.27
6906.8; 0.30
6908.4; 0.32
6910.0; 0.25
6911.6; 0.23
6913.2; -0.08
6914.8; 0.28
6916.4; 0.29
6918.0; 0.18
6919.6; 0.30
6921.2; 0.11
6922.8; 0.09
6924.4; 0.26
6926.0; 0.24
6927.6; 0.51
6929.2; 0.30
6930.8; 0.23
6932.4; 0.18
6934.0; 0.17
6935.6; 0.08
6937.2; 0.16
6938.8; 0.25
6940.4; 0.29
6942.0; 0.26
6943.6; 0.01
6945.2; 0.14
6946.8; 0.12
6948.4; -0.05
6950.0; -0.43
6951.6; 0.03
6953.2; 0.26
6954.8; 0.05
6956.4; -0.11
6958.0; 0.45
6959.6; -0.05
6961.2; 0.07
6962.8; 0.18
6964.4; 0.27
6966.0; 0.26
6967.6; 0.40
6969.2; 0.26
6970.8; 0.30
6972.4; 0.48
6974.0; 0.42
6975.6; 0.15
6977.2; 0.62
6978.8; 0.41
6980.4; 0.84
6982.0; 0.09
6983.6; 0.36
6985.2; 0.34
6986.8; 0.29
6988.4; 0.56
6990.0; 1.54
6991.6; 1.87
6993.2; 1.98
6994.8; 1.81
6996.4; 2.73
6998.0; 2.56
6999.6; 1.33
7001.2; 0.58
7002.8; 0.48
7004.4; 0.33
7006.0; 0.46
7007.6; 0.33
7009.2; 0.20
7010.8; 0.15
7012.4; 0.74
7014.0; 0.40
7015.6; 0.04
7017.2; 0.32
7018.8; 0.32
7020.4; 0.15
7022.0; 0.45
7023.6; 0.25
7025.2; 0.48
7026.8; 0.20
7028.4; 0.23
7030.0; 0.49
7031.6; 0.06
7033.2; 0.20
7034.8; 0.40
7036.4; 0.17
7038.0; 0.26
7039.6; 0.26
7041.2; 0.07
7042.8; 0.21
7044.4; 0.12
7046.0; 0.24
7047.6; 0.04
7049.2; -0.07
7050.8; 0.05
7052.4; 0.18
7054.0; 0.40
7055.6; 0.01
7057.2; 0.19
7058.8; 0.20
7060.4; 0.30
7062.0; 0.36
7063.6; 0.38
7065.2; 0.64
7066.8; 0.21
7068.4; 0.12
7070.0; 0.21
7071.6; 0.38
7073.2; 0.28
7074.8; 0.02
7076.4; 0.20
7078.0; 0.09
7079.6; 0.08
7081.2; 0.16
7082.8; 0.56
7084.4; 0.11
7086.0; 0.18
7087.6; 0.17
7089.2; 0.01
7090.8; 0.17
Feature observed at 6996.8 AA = [O II] 3727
